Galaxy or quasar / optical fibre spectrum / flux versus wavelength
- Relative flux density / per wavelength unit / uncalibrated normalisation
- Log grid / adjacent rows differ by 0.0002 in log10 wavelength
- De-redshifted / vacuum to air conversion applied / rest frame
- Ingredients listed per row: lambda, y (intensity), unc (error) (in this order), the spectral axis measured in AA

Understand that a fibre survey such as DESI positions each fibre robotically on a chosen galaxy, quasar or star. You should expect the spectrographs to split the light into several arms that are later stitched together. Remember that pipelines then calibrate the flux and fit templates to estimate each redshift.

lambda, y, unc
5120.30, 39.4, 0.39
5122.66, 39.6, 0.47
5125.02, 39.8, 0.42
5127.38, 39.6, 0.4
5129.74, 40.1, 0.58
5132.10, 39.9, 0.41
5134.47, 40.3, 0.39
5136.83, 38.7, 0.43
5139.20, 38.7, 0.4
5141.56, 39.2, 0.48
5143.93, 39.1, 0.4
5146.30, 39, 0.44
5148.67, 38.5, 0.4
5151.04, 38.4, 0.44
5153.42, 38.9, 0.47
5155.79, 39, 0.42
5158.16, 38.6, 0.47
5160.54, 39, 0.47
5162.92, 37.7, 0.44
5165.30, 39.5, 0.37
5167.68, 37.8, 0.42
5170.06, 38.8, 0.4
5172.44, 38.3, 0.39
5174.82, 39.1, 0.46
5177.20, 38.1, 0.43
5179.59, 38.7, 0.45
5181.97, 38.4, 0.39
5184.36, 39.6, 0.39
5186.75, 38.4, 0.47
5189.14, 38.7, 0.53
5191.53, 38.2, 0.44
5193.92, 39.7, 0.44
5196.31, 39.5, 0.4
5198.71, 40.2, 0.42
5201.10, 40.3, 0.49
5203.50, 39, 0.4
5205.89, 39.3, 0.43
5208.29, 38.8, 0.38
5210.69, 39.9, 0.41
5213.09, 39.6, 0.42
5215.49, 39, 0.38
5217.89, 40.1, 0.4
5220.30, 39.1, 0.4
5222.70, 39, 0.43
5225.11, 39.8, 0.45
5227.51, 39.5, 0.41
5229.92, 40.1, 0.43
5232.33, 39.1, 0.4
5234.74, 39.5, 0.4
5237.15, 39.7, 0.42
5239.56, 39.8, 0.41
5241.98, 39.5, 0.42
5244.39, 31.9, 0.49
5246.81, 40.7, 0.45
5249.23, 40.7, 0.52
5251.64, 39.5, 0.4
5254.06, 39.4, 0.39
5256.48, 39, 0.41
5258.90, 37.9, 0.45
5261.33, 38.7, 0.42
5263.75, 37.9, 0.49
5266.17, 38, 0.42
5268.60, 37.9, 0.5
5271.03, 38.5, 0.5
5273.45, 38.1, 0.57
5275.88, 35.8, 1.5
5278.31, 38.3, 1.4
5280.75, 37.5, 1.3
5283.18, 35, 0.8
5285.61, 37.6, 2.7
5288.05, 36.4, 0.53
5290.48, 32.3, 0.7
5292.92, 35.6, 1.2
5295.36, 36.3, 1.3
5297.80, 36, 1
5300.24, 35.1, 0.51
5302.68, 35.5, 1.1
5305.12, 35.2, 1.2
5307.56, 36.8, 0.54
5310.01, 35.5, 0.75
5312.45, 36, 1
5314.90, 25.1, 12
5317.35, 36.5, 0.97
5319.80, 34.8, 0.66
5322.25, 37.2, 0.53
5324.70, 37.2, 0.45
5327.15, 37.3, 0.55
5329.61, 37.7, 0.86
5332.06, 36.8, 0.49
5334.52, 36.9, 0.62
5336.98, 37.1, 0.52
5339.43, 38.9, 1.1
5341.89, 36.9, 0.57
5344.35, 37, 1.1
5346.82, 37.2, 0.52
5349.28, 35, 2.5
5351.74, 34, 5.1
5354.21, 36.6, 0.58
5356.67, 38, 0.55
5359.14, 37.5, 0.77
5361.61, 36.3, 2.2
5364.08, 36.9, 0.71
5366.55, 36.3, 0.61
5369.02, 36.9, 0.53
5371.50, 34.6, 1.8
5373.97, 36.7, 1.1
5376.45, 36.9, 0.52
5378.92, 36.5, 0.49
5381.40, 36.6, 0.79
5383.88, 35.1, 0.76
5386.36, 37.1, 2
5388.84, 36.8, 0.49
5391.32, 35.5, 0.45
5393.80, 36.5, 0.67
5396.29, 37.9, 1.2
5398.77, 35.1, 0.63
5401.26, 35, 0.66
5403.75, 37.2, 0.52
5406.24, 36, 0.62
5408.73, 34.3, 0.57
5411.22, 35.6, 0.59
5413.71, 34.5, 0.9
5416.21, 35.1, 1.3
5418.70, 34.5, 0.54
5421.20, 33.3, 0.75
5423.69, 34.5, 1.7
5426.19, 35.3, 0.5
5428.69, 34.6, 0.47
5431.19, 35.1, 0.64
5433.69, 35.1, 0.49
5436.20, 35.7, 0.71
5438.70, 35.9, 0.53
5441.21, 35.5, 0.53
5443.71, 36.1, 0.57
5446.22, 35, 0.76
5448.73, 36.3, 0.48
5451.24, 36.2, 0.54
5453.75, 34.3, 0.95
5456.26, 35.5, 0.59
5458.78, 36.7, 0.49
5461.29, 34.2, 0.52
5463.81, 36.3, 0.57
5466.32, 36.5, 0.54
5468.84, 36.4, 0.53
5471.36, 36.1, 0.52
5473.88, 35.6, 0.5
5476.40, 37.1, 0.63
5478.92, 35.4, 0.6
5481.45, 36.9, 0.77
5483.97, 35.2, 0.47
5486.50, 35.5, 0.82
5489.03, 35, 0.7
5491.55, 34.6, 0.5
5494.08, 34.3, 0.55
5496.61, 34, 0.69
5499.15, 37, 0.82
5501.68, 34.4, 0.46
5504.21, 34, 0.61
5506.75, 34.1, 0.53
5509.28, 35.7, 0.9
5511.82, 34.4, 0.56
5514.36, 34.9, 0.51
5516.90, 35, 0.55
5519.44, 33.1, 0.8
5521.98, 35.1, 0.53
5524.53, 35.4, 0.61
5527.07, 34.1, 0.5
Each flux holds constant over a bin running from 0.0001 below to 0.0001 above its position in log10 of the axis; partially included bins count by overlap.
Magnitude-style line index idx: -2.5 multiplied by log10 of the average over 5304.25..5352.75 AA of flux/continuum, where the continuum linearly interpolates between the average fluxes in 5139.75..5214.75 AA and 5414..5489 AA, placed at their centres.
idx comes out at 0.03 mag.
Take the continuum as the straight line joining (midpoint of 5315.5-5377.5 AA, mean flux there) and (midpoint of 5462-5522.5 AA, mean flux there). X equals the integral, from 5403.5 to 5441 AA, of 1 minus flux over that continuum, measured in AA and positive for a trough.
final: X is 0.9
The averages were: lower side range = 36.6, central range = 35.1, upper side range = 35.3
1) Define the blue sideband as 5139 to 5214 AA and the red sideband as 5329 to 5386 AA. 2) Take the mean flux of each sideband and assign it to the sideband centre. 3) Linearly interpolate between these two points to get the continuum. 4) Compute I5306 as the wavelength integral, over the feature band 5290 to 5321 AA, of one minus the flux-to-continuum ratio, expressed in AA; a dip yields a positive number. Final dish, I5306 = 2.1 AA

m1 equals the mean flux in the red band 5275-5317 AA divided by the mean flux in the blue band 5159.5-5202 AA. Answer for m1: 0.91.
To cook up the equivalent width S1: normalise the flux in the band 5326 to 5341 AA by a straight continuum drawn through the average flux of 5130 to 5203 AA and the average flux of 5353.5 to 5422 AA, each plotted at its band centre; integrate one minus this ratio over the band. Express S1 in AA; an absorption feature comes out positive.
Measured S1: -0.27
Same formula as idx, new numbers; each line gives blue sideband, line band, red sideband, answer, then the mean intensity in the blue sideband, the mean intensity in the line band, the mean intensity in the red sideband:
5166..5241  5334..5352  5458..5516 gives 0.02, 39.2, 36.8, 35.4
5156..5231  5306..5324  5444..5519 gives 0.09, 39.1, 34.6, 35.4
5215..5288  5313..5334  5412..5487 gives 0.06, 38.5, 35.4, 35.5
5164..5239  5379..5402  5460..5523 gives 0.01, 39.2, 36.2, 35.2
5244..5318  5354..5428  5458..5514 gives 0.00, 36.6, 36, 35.4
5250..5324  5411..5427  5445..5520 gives 0.03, 36.5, 34.6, 35.3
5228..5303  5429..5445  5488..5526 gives 0.00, 37.7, 35.5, 34.7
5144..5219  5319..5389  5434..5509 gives 0.01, 39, 36.7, 35.5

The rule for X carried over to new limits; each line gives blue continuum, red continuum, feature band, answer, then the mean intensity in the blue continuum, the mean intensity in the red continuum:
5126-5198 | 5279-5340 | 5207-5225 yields -0.8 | 38.9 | 35.8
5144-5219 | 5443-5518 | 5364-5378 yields 0.1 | 39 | 35.4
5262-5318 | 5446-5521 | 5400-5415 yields 0.1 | 36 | 35.3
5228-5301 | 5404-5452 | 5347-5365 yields 0.0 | 37.8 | 35.2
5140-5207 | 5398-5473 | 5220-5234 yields -0.5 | 38.9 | 35.4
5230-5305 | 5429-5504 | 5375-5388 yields 0.0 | 37.6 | 35.5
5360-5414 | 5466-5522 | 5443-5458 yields 0.0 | 36.1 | 35.2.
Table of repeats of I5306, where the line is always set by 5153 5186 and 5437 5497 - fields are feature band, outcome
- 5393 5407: 0.0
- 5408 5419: 0.4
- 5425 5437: 0.3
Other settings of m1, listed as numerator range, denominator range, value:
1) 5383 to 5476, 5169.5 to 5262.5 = 0.91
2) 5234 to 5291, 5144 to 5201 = 0.98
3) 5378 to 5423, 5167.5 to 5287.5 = 0.92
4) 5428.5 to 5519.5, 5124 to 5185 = 0.91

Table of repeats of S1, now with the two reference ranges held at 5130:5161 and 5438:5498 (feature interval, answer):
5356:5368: -0.07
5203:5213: -0.24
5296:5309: 0.57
